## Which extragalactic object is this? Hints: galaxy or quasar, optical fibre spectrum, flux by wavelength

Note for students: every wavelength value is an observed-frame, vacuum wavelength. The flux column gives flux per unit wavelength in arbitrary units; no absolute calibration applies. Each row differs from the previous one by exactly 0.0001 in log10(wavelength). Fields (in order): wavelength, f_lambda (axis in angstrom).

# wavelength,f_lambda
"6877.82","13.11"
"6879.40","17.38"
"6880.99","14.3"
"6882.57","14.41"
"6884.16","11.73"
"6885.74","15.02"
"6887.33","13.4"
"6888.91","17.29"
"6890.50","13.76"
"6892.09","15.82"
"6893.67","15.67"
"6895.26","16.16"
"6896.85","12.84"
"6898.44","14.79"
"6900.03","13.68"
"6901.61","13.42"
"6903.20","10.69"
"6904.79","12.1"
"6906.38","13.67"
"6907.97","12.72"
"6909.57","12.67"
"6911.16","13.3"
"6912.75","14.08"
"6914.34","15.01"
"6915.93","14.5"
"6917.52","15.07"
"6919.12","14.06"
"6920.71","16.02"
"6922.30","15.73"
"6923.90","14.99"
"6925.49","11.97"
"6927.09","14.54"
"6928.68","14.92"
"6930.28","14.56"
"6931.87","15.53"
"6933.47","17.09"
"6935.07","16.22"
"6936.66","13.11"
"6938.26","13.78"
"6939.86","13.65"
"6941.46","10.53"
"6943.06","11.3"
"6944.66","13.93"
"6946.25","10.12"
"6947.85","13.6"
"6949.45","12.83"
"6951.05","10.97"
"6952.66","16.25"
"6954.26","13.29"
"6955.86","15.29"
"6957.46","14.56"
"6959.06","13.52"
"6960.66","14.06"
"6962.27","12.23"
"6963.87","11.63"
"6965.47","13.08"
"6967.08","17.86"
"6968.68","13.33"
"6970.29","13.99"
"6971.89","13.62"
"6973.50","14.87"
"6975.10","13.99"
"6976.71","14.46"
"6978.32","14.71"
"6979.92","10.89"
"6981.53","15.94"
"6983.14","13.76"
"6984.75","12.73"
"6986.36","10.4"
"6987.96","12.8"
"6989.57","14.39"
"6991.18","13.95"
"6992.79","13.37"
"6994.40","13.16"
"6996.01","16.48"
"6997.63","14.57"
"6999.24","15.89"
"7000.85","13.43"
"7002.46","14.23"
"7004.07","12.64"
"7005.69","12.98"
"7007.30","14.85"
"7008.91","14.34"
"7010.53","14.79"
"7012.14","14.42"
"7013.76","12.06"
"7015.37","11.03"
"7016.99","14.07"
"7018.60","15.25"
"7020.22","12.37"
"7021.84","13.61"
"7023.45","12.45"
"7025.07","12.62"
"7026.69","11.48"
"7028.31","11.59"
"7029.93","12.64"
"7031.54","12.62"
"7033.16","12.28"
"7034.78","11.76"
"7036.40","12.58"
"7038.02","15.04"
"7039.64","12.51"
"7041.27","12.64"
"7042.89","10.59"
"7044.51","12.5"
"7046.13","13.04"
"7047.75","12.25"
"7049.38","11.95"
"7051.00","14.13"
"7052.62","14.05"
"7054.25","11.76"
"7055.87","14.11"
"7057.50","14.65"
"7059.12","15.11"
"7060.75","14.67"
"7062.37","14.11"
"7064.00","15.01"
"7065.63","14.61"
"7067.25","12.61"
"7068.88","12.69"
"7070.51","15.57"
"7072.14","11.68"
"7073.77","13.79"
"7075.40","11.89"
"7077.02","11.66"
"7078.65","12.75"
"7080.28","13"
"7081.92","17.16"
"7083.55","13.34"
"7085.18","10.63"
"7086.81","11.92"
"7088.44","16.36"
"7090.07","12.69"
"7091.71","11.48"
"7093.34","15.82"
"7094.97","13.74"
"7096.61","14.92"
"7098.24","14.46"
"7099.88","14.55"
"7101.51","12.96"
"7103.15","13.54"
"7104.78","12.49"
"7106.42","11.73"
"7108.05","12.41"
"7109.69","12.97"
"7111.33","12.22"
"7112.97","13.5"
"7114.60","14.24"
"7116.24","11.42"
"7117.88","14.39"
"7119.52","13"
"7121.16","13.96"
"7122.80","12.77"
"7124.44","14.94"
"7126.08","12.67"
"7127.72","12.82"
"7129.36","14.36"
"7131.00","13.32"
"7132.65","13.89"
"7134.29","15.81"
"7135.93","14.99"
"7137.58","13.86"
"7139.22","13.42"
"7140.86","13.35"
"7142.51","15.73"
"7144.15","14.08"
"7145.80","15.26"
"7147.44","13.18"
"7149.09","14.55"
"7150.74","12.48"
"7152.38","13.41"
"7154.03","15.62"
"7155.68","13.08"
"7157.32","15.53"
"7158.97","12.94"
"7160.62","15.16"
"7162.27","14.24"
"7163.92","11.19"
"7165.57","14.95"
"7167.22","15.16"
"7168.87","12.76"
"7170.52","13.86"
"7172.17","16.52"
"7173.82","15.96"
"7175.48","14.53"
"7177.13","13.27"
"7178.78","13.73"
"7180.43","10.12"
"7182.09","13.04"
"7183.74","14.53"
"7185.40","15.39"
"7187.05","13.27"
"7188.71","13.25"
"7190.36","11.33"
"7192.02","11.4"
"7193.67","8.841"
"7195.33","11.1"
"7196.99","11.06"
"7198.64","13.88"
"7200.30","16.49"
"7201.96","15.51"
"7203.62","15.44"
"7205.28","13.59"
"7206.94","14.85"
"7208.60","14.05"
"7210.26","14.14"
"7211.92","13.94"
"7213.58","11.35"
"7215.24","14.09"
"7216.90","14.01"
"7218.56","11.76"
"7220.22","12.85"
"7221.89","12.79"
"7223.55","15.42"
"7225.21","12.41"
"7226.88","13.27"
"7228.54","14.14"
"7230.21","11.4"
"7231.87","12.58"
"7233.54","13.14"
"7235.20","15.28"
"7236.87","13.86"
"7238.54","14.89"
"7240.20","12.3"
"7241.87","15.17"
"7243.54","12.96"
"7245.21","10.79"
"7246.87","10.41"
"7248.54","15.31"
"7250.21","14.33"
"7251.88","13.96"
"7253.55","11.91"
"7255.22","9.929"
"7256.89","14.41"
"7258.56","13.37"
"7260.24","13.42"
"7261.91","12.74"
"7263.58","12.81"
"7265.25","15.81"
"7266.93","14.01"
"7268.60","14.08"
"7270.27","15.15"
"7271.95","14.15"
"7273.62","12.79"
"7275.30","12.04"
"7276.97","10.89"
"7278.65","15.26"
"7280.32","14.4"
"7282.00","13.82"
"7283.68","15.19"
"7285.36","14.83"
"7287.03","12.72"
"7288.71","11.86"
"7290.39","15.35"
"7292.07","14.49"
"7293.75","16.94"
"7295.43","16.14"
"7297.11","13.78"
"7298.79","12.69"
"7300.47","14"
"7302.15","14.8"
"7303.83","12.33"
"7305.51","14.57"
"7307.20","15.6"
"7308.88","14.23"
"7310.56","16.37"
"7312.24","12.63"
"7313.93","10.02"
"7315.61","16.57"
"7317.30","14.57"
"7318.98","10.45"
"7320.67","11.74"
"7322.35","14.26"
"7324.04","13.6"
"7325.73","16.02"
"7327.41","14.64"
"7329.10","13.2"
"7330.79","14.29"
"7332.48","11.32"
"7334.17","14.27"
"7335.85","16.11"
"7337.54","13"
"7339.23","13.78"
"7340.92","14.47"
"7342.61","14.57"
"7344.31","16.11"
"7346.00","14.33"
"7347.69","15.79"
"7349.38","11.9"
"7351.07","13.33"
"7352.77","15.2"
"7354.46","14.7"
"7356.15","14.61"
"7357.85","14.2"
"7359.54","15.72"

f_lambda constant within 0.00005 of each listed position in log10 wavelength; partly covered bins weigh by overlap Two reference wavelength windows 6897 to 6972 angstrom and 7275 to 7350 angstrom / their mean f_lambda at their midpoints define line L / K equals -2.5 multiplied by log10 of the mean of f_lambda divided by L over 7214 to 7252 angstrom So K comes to 0.05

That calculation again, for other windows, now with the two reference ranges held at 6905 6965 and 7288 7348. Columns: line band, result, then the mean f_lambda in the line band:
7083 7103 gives 0.028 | 13.6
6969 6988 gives 0.024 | 13.5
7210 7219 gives 0.064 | 13.2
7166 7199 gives 0.068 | 13.2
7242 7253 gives 0.079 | 13.1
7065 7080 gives 0.073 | 13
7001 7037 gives 0.067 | 13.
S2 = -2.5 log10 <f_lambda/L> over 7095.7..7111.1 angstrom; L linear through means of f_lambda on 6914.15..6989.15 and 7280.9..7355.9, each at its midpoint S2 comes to 0.053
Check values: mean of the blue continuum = 13.9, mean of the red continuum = 14.1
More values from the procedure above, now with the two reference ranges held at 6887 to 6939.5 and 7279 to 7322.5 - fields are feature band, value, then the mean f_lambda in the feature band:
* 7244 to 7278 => 0.07 mag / 13.1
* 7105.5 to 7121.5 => 0.10 mag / 13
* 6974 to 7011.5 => 0.03 mag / 13.9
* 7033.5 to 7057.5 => 0.11 mag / 12.8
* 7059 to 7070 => 0.01 mag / 14.1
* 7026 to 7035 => 0.18 mag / 12.1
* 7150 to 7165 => 0.03 mag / 13.8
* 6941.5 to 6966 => 0.10 mag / 13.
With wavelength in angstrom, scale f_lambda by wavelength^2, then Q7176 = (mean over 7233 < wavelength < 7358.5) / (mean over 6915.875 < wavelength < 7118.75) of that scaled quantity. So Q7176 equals 1.11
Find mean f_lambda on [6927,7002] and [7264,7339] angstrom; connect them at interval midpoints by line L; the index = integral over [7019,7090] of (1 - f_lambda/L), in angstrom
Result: 3.7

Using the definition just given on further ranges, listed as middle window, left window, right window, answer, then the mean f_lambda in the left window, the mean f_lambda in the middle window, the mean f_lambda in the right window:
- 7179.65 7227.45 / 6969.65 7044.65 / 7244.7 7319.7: 1.4 angstrom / 13.4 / 13.2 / 13.7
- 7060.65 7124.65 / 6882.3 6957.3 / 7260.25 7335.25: 2.4 angstrom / 14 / 13.4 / 13.9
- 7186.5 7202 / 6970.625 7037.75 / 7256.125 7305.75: 1.5 angstrom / 13.4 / 12.5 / 14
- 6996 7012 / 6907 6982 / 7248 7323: -0.5 angstrom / 13.9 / 14.3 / 13.8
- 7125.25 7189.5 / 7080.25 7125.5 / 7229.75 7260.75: -3.1 angstrom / 13.5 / 14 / 13.1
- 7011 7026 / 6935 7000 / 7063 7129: 0.4 angstrom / 13.6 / 13.1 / 13.4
